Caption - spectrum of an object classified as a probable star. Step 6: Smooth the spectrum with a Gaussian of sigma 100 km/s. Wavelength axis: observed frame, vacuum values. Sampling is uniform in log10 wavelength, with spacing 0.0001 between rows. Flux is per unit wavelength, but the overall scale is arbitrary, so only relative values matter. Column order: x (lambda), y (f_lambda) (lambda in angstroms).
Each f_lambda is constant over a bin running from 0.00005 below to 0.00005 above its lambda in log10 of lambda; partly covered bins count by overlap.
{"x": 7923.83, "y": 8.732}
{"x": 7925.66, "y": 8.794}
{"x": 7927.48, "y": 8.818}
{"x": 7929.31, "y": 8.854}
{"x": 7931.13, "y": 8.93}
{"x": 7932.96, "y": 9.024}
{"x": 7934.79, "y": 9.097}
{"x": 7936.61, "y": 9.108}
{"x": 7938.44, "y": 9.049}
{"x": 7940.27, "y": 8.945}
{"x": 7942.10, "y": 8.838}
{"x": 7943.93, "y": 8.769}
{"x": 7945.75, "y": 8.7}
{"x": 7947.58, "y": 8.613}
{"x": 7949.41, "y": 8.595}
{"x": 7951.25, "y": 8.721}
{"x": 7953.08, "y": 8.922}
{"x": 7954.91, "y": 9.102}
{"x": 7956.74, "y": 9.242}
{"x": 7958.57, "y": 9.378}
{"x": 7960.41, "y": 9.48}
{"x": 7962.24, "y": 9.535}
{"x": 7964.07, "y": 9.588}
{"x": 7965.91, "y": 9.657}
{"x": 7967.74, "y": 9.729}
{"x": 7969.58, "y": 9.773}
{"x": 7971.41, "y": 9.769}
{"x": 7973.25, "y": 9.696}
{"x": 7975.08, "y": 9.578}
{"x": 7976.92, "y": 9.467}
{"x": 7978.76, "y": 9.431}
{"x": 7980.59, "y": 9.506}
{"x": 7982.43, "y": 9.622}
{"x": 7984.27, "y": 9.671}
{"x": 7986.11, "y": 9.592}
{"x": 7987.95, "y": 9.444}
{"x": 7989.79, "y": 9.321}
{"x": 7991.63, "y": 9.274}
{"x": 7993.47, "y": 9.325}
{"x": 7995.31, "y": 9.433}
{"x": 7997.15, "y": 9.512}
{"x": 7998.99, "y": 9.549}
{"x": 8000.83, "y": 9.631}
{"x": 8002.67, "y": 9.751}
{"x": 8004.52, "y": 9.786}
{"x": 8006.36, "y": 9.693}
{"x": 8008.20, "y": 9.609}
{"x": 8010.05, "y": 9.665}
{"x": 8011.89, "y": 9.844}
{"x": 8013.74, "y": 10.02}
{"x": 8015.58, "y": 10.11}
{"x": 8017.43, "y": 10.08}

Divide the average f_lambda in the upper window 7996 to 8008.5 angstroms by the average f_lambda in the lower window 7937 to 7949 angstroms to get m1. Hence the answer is 1.1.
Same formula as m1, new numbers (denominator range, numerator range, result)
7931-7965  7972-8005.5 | 1.06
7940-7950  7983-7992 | 1.08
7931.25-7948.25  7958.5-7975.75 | 1.08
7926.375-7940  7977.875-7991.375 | 1.06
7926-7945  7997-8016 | 1.09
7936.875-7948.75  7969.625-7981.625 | 1.09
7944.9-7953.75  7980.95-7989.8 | 1.10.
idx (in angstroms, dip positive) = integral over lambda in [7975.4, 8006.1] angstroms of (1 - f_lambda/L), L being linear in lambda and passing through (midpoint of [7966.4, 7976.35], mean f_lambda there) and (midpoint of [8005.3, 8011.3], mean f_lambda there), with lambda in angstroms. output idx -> 0.52 angstroms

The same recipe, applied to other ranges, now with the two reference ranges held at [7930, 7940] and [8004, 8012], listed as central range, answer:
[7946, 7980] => -0.16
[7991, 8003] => 0.15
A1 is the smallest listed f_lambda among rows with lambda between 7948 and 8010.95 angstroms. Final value 8.595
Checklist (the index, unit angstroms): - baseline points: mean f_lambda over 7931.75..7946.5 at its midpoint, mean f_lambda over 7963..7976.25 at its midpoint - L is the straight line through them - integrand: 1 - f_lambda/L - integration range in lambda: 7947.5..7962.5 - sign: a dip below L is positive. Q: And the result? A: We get 0.4 angstroms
